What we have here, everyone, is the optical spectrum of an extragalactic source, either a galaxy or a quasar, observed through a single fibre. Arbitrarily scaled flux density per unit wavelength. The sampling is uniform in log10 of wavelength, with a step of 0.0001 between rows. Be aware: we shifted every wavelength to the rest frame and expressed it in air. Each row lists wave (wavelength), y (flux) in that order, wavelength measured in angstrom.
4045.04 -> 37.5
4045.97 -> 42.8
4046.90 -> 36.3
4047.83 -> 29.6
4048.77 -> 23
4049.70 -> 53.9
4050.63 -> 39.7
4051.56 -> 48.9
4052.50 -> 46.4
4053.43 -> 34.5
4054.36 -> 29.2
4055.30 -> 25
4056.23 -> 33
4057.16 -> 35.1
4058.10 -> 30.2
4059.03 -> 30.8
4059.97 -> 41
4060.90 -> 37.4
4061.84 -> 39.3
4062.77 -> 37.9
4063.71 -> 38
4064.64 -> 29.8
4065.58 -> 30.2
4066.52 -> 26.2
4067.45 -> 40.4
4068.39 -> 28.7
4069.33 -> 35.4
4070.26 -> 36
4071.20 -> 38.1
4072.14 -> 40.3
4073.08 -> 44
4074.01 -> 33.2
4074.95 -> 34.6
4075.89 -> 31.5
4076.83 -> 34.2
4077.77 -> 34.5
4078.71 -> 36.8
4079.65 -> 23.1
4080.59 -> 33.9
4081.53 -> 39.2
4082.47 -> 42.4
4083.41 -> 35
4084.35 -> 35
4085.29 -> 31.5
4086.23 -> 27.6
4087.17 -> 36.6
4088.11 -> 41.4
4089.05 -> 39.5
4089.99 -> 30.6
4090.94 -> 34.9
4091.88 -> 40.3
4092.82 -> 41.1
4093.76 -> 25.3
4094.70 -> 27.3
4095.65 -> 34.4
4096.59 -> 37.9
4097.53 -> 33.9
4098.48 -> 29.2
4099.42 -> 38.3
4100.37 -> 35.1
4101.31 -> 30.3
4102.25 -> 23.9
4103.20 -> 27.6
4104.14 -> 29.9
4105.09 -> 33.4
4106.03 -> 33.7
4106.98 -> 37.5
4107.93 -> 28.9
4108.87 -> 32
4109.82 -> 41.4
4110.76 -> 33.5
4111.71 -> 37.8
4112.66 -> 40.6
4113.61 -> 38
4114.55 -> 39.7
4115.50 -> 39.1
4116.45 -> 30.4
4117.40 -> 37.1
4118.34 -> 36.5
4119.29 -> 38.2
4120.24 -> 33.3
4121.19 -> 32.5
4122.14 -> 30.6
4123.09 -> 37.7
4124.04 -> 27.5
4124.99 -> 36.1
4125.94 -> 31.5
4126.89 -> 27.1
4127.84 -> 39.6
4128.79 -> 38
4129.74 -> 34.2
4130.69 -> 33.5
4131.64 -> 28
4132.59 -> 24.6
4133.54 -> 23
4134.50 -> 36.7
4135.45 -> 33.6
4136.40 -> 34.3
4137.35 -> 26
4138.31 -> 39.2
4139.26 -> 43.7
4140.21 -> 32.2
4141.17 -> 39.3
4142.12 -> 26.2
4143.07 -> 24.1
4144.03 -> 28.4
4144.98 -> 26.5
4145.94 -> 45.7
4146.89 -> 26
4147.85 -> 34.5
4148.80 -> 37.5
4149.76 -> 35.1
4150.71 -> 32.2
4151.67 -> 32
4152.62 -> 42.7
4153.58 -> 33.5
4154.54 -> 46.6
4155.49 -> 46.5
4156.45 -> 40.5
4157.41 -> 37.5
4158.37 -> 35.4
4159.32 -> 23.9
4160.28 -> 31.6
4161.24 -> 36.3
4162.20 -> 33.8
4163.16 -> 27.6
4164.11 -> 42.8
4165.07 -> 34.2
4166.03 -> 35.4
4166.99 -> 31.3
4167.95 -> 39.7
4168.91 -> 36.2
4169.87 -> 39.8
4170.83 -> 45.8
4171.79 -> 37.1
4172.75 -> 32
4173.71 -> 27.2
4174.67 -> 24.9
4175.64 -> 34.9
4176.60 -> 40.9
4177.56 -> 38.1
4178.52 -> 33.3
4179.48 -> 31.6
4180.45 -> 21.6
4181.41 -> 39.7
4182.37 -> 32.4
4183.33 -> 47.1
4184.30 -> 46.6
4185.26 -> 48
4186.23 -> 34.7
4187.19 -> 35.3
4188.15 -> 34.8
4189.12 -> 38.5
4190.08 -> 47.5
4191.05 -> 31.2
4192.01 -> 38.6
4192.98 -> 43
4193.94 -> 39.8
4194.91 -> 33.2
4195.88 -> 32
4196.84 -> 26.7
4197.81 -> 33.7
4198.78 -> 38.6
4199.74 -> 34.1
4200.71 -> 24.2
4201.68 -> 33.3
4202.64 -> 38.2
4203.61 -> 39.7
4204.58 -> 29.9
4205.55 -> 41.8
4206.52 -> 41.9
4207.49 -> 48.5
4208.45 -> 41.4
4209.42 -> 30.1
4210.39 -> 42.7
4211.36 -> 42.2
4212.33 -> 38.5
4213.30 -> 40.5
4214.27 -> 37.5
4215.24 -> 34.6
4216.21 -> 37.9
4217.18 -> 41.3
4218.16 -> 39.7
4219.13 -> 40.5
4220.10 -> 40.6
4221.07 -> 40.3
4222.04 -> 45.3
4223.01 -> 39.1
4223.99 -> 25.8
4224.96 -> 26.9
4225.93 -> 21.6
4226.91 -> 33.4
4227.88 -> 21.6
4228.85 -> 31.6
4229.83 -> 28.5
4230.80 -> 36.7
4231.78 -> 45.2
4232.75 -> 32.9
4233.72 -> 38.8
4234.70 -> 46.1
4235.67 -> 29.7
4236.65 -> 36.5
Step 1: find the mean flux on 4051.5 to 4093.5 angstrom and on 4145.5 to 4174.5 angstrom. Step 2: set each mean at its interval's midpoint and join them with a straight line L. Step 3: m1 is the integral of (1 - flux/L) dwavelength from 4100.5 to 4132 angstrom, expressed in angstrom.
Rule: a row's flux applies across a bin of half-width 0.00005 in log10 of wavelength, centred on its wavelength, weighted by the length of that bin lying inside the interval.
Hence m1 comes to 1.4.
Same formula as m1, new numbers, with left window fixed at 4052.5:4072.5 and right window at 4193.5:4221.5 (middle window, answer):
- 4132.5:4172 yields 1.53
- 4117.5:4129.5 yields 0.50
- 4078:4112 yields 1.13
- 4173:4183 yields 1.11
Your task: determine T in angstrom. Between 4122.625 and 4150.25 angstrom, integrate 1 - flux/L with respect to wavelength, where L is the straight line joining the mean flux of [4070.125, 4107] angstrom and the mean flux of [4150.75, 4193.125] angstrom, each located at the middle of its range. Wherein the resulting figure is 2.2 angstrom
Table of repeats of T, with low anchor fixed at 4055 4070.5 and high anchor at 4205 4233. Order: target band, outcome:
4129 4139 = 0.99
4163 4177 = 0.18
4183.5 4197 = -0.75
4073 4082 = 0.02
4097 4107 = 0.80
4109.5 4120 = -0.74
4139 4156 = 0.21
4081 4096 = -0.34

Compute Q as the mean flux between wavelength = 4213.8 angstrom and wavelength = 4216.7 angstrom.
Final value 36.7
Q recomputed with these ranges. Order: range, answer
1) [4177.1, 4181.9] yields 32.9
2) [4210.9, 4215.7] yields 38.7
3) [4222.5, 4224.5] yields 32.5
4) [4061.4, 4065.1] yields 36.3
